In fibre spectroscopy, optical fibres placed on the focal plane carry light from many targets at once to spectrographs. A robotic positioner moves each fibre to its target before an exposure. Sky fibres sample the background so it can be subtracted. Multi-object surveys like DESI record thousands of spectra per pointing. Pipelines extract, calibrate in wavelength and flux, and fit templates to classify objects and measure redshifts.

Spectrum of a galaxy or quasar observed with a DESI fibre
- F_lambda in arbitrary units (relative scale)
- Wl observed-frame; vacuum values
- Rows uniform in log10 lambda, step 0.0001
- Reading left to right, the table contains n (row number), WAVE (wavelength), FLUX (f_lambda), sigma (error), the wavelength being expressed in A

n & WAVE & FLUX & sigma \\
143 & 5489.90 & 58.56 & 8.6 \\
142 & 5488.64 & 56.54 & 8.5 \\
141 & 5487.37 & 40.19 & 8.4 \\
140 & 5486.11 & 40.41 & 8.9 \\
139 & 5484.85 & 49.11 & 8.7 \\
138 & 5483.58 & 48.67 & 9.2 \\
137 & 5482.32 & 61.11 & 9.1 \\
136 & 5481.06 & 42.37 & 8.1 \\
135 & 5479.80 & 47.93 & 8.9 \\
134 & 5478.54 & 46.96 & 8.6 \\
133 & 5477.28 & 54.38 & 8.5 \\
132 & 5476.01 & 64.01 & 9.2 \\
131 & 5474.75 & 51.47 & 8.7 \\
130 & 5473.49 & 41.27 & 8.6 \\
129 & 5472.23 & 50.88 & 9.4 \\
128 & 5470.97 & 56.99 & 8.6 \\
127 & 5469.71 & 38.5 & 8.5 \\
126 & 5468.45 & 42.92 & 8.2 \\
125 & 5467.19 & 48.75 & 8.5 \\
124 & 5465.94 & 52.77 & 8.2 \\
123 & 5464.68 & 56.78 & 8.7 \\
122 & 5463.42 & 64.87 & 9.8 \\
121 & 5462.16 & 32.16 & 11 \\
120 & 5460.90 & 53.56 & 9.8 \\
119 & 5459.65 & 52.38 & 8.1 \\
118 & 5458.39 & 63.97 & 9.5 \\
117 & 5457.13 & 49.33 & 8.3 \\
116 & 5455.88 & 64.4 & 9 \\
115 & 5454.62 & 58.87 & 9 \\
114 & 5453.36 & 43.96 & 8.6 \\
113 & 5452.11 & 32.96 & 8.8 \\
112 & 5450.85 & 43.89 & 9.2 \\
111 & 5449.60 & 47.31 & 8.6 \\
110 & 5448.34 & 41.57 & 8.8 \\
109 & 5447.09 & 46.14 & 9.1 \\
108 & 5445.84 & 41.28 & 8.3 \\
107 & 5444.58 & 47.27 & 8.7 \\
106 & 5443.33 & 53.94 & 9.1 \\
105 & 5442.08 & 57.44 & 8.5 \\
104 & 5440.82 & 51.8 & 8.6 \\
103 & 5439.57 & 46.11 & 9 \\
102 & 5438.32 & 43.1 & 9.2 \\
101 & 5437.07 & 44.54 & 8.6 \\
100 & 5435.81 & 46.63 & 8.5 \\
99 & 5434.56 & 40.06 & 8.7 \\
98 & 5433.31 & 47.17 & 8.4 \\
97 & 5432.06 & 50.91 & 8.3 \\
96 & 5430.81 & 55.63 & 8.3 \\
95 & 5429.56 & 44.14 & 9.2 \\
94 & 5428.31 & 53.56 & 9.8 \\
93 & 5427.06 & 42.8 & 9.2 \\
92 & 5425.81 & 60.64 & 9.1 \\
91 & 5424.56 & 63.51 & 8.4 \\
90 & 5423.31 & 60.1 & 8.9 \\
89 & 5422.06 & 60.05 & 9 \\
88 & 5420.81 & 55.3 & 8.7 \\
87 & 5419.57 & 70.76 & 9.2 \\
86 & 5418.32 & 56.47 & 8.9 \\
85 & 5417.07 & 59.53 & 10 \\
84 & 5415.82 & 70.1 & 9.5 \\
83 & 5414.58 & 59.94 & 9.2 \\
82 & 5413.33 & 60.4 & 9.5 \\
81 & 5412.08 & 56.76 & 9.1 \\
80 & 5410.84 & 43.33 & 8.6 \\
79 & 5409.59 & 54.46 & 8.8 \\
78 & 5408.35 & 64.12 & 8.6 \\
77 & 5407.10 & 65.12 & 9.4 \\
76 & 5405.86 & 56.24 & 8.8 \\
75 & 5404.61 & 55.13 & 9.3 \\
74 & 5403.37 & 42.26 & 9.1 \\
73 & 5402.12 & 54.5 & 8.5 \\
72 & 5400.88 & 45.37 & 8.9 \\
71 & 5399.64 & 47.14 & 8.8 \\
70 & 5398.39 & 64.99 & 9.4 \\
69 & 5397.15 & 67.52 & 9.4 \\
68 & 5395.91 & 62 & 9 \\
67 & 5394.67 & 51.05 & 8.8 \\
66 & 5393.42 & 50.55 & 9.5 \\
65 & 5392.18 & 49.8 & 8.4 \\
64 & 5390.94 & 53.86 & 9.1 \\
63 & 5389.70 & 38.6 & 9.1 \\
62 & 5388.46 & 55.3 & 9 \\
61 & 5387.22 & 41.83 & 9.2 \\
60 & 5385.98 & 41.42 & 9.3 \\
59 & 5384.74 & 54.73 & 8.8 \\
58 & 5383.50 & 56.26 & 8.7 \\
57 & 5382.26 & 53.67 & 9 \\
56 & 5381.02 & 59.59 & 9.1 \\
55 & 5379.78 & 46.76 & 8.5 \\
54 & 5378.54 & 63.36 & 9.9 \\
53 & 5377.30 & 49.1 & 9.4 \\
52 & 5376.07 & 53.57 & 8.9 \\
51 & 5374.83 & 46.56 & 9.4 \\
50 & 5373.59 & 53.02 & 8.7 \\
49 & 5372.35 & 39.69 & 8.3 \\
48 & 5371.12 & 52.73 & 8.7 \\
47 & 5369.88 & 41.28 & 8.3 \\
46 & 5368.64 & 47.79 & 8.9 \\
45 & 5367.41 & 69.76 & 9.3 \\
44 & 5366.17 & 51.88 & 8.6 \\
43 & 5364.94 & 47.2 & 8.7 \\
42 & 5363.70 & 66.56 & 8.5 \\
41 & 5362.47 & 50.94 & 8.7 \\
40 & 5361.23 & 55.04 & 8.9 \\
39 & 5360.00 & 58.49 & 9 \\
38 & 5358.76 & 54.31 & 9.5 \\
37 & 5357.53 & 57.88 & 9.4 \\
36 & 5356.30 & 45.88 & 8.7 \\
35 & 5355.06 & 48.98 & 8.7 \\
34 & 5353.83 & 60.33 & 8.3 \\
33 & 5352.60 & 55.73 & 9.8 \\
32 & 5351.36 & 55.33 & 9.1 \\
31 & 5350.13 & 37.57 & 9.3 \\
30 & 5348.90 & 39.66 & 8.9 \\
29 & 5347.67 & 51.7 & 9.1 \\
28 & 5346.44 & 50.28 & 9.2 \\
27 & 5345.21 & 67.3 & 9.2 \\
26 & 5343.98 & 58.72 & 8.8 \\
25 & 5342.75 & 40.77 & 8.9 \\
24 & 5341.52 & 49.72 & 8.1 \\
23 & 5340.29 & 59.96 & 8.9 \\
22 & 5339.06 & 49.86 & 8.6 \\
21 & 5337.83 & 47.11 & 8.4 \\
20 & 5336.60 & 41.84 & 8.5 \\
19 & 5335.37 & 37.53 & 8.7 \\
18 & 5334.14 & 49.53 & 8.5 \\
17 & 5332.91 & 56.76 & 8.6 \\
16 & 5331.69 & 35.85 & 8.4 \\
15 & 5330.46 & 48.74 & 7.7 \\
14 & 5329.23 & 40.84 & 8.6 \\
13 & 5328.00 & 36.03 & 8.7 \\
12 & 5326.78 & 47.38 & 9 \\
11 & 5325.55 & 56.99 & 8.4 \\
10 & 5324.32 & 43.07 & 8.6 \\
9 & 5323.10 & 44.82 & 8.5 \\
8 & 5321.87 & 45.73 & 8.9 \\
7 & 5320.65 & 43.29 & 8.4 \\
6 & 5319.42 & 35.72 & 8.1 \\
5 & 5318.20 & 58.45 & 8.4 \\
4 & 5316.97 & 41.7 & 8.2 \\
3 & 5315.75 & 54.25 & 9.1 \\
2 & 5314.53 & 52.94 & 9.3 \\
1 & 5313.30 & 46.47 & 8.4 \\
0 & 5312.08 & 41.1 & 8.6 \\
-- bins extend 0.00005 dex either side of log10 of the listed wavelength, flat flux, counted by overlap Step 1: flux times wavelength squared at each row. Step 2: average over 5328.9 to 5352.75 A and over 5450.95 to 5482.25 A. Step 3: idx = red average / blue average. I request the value 1.09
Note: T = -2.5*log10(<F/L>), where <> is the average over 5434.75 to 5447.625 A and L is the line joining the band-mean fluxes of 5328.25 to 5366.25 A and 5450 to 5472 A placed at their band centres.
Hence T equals 0.06 mag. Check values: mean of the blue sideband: 50.6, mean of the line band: 47.6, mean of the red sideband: 50.4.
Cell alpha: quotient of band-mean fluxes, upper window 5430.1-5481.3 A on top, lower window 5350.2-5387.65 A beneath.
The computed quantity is 0.94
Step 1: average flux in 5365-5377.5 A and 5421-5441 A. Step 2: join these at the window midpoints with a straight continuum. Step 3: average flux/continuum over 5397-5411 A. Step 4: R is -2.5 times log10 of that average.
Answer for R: -0.090 mag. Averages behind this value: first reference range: 50.5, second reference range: 50.7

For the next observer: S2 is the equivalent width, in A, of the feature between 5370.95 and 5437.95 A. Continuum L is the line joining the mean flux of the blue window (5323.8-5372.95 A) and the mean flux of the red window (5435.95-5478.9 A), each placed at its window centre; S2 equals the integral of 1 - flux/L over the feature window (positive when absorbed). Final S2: -4.91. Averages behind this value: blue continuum 50.2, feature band 53.5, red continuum 49.6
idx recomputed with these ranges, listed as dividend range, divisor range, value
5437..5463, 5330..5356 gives 1.02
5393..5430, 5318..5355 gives 1.21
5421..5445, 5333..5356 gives 1.05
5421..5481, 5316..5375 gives 1.05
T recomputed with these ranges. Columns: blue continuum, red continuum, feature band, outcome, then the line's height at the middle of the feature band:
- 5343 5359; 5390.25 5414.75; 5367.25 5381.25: 0.05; 53.6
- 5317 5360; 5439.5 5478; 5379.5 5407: -0.07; 49.3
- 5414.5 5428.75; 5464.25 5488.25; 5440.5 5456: 0.14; 54.5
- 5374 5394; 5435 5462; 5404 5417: -0.17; 50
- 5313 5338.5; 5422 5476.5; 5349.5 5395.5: -0.09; 47.5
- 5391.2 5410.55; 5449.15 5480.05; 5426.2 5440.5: 0.12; 52.8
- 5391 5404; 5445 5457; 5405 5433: -0.13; 50.8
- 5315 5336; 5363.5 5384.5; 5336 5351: -0.03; 48.3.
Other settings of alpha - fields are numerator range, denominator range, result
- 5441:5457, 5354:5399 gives 0.91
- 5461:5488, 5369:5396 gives 0.98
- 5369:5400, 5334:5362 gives 1.01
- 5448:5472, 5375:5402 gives 0.95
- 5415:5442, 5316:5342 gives 1.16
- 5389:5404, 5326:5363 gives 1.05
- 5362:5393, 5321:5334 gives 1.12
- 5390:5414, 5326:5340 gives 1.21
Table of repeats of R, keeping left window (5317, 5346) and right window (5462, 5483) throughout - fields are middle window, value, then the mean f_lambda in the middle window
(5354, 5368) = -0.15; 55.3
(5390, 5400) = -0.14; 55.5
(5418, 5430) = -0.15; 56.9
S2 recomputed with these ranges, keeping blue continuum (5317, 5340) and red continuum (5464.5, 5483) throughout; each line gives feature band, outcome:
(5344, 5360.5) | -2.3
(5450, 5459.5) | -0.2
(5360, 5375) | -1.7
